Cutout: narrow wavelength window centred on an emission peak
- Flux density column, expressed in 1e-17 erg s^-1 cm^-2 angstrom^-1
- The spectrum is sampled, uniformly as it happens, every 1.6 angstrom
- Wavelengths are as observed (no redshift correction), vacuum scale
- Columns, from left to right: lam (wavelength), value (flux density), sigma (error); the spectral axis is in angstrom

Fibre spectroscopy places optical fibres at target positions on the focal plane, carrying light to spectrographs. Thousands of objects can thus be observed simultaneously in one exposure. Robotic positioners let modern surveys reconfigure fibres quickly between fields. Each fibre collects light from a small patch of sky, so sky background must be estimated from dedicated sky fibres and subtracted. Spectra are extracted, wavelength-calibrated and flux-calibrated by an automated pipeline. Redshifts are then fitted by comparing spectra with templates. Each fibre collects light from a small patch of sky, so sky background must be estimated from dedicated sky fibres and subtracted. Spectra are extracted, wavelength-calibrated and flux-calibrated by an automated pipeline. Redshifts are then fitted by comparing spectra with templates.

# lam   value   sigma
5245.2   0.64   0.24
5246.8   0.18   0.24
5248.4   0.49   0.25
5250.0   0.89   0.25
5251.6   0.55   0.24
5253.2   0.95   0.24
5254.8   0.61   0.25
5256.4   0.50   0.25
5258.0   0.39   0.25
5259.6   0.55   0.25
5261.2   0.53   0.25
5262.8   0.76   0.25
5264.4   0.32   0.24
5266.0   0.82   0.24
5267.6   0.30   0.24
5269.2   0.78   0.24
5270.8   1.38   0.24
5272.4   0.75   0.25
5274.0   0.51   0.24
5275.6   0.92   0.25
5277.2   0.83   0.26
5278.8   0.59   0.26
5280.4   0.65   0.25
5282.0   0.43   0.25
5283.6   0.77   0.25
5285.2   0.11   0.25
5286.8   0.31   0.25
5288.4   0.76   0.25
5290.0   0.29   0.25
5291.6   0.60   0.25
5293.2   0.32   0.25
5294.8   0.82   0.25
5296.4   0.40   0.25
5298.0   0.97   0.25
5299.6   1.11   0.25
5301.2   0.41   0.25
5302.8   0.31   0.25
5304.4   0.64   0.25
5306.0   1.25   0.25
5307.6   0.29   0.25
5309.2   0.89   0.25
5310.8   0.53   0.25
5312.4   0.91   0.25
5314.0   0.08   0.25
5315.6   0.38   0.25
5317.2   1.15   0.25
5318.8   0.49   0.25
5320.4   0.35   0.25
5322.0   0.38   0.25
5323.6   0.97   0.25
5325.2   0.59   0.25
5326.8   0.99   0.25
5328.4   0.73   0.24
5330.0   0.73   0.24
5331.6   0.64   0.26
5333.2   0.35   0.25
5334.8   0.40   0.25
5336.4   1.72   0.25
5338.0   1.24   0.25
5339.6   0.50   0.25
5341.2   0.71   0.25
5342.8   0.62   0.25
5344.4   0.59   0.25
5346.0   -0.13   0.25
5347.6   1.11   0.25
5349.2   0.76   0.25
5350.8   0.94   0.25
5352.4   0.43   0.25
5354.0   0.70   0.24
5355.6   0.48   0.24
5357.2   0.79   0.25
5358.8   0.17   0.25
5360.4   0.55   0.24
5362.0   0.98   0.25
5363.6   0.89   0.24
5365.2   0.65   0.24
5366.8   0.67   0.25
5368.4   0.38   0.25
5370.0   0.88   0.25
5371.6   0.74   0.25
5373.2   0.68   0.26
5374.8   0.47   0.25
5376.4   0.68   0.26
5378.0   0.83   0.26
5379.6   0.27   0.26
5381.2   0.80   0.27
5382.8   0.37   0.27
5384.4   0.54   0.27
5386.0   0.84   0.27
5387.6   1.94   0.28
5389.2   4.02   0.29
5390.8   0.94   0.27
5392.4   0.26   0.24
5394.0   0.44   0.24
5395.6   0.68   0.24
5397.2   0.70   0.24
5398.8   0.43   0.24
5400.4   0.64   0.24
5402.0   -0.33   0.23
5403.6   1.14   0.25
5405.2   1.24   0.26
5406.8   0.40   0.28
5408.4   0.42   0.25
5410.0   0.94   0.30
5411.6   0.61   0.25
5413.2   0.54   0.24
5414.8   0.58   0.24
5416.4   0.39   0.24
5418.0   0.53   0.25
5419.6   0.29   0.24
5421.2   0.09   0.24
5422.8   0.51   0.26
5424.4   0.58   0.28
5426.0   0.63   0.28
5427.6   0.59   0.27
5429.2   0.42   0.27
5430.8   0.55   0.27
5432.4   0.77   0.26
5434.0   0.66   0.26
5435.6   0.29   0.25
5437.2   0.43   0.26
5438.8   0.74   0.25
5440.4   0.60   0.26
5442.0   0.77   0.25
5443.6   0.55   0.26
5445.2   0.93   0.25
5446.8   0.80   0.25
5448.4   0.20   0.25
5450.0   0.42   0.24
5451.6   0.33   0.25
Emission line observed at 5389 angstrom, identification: [O III]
